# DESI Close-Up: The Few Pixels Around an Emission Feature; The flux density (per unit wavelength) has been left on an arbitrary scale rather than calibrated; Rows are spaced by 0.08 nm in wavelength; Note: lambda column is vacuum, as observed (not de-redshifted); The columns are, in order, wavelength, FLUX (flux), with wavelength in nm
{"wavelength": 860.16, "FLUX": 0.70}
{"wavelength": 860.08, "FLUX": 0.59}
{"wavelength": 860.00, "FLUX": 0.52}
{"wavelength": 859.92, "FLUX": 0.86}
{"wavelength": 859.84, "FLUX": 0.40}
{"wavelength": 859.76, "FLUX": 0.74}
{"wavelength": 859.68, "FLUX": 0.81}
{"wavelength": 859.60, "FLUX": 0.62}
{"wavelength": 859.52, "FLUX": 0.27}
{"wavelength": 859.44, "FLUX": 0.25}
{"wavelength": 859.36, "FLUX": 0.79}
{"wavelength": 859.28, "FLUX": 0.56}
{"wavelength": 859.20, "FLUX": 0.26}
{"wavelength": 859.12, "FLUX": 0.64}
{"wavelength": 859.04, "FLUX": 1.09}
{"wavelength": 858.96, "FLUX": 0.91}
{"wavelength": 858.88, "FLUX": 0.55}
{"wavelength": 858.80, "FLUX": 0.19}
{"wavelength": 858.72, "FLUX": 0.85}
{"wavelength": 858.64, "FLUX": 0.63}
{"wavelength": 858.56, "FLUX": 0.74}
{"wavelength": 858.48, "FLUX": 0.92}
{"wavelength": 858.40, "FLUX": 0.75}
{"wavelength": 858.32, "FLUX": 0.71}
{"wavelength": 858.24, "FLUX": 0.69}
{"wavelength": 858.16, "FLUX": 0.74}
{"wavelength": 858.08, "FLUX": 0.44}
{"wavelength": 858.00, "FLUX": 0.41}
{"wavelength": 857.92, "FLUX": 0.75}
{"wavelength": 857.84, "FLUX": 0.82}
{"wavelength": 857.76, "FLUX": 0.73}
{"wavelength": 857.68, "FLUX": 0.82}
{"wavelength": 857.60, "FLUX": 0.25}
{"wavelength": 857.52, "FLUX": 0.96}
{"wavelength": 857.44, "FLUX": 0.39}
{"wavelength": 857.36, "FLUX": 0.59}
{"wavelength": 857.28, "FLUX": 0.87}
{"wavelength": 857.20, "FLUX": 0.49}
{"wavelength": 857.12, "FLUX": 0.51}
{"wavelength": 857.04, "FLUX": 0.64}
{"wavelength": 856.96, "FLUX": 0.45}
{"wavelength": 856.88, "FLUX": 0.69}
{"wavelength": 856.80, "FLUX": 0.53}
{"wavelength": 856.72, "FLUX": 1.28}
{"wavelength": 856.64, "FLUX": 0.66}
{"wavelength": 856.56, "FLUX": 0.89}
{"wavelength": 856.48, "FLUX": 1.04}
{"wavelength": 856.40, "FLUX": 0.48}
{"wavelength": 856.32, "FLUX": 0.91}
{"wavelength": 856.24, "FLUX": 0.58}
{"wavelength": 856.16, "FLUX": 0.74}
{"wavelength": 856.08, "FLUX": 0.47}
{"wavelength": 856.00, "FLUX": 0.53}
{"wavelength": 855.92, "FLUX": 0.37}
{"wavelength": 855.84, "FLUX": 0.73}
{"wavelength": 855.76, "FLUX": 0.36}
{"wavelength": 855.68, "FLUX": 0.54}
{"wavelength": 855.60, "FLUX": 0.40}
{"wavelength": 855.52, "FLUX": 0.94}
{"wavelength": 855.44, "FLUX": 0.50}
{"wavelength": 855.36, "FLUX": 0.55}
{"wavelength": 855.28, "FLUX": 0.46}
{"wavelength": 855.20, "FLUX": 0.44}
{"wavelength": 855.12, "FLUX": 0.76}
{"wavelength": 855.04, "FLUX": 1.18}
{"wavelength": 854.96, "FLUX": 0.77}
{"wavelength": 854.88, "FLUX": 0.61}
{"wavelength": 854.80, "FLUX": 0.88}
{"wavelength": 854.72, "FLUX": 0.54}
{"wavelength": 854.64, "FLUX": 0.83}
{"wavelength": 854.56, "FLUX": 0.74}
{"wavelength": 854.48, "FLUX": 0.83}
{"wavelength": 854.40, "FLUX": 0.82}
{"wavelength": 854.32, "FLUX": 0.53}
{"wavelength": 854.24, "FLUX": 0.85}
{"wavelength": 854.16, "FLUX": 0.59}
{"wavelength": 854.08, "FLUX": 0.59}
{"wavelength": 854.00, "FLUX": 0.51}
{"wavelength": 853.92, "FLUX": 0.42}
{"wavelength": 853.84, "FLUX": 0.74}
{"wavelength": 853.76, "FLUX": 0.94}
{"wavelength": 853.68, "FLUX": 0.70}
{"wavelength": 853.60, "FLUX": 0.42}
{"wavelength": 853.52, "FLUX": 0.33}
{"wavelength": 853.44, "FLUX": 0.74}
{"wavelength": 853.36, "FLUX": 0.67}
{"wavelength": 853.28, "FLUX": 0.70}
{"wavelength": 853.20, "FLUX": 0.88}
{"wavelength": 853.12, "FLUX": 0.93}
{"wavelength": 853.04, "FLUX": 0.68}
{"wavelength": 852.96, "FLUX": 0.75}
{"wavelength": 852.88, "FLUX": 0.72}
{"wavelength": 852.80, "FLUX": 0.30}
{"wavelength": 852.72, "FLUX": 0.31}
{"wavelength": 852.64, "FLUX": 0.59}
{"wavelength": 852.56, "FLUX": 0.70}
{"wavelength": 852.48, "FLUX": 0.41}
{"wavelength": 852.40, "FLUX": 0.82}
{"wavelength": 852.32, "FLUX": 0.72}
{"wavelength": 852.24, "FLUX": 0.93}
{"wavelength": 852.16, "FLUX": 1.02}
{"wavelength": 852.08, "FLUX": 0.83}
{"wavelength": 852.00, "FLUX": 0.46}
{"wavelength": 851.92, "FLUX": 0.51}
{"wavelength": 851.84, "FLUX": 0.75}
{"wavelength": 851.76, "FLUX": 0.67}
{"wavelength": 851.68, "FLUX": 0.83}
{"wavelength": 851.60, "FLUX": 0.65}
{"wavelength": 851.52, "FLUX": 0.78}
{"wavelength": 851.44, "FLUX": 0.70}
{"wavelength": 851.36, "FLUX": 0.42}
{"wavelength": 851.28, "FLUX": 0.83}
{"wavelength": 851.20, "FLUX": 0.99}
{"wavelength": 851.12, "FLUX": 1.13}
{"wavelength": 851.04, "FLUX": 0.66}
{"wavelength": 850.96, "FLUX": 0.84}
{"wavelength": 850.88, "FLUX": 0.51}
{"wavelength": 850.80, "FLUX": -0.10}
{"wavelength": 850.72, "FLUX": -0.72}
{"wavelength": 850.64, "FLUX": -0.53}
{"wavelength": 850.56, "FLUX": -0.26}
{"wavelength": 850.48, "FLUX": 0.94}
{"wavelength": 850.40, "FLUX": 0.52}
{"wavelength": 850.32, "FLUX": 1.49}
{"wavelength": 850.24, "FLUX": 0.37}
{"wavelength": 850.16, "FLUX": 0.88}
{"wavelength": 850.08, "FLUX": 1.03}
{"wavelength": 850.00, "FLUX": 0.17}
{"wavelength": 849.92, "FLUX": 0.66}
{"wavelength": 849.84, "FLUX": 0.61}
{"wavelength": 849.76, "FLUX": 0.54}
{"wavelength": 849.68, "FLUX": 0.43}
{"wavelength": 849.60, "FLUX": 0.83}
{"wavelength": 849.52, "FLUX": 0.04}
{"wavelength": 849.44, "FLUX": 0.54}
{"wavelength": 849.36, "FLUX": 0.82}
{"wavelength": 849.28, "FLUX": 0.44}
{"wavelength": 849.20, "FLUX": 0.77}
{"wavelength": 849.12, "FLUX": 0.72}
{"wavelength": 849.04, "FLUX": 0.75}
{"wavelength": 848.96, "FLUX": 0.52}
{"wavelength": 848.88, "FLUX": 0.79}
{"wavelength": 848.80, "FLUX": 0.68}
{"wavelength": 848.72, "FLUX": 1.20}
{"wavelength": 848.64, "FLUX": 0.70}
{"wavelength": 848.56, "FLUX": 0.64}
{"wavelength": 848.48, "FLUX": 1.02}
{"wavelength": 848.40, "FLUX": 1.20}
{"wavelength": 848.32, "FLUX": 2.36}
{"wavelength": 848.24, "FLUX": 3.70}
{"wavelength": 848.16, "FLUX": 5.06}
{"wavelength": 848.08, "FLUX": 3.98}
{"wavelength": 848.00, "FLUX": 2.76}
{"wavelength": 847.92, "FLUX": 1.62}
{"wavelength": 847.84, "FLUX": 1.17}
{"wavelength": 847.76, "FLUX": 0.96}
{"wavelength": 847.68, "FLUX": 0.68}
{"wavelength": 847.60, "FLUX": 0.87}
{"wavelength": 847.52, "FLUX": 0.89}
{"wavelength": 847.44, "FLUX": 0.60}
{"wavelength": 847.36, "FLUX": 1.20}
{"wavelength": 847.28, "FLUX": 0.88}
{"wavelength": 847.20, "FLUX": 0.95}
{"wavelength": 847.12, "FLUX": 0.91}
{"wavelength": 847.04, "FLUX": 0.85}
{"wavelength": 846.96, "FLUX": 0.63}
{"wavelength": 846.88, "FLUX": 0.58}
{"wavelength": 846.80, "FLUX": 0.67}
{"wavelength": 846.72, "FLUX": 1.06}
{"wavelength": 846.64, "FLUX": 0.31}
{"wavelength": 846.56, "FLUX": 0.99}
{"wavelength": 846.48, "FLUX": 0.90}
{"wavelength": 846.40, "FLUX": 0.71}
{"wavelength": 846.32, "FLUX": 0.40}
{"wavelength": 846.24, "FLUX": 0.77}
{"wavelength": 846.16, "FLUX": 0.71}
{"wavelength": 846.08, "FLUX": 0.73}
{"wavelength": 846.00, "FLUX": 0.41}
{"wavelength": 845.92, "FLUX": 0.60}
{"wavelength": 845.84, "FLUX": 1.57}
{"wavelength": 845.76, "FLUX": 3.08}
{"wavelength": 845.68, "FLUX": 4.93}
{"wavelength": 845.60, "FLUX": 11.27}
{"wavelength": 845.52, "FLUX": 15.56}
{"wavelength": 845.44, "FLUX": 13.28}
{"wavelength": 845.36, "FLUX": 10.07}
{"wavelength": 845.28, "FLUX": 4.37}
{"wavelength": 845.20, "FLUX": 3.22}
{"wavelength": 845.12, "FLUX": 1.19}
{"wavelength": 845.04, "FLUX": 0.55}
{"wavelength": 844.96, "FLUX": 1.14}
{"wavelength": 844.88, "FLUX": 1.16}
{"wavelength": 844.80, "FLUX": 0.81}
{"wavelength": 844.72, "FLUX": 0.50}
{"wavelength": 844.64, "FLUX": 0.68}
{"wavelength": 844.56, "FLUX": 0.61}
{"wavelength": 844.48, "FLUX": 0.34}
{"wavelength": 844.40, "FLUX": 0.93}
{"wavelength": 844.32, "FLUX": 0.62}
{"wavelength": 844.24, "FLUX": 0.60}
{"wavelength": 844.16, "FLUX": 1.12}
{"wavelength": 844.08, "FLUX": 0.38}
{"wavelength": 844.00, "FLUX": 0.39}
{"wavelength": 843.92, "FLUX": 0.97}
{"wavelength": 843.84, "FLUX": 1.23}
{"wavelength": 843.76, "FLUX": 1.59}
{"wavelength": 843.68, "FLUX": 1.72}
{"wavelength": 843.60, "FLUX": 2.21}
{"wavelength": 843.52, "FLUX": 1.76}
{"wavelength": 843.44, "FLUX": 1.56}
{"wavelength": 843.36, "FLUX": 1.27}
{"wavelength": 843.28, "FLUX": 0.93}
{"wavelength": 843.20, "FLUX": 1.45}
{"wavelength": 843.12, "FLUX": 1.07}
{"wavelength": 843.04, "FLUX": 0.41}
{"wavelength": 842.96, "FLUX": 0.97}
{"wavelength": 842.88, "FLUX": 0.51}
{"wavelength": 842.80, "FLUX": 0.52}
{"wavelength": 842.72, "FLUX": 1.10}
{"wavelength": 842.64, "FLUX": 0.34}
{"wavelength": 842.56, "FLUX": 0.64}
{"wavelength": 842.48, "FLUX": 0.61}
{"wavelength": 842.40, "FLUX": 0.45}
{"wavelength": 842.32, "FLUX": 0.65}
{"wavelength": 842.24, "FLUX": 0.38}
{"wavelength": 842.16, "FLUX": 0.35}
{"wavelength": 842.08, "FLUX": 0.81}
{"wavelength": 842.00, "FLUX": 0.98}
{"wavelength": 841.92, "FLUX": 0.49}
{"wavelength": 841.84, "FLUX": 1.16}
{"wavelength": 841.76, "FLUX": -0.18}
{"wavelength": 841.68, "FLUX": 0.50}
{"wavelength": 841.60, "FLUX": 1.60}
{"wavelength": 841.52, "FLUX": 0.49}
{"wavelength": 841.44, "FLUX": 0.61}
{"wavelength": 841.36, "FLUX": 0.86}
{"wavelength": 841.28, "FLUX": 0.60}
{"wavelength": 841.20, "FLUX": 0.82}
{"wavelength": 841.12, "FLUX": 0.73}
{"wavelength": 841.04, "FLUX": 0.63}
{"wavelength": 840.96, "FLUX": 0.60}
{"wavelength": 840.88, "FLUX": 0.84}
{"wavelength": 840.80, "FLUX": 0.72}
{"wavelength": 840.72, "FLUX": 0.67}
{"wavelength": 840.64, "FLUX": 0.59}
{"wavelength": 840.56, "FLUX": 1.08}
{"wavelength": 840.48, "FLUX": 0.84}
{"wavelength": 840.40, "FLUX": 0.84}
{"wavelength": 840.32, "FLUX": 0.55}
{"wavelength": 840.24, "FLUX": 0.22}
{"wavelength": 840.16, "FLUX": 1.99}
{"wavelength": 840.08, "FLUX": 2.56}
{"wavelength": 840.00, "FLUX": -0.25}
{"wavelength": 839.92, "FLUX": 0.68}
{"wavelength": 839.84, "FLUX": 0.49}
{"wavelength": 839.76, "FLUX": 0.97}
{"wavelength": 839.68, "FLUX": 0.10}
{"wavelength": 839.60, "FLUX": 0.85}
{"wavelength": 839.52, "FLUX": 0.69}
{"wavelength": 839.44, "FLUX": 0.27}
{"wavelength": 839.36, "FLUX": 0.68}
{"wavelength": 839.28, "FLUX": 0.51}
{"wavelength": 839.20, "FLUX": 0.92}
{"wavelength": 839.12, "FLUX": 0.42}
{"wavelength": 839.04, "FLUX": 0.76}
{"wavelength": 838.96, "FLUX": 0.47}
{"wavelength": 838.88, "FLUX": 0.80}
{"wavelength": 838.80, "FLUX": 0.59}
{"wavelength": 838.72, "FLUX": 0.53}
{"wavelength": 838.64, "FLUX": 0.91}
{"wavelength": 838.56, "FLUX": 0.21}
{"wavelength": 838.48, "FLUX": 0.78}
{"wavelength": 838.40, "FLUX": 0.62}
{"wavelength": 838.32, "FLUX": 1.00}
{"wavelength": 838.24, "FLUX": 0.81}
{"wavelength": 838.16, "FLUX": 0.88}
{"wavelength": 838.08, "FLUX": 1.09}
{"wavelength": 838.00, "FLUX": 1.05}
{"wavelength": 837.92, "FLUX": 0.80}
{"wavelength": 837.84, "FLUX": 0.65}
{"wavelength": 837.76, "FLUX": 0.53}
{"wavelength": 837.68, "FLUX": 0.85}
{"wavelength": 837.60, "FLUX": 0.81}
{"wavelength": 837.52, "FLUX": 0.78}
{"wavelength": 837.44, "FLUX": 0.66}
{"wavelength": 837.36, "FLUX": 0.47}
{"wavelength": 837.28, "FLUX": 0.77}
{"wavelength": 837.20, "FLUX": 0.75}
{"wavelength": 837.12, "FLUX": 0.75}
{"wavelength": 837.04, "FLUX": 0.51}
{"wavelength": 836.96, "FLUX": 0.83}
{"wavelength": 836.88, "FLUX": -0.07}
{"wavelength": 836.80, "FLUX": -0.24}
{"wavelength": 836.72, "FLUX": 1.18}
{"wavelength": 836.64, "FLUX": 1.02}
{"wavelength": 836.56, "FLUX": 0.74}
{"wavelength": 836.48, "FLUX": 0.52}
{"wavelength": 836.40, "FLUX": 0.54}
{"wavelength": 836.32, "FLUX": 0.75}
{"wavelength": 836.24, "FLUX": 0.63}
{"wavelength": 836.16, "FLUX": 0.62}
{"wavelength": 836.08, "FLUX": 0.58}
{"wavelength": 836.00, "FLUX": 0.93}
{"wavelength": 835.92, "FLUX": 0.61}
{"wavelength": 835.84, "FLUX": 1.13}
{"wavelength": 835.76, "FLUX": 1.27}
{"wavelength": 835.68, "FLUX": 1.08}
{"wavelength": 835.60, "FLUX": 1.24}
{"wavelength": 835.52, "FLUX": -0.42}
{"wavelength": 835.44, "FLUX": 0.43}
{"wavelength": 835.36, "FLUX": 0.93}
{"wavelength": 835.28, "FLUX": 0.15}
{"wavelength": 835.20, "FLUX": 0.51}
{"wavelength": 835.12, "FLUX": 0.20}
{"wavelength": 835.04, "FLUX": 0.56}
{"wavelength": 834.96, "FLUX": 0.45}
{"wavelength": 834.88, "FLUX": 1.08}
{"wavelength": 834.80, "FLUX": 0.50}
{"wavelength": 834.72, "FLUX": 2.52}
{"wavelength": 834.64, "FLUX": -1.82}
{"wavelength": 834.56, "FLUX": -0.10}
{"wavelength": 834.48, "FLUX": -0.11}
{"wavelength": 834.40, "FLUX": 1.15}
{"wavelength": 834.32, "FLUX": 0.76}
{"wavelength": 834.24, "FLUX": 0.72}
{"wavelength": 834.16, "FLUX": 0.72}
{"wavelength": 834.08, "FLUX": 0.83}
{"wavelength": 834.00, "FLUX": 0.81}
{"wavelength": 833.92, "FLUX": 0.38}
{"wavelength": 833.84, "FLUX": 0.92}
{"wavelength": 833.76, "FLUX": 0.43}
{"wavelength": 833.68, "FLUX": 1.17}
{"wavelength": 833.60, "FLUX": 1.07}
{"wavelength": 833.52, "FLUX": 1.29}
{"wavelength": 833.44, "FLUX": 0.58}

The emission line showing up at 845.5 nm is H-alpha 6563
